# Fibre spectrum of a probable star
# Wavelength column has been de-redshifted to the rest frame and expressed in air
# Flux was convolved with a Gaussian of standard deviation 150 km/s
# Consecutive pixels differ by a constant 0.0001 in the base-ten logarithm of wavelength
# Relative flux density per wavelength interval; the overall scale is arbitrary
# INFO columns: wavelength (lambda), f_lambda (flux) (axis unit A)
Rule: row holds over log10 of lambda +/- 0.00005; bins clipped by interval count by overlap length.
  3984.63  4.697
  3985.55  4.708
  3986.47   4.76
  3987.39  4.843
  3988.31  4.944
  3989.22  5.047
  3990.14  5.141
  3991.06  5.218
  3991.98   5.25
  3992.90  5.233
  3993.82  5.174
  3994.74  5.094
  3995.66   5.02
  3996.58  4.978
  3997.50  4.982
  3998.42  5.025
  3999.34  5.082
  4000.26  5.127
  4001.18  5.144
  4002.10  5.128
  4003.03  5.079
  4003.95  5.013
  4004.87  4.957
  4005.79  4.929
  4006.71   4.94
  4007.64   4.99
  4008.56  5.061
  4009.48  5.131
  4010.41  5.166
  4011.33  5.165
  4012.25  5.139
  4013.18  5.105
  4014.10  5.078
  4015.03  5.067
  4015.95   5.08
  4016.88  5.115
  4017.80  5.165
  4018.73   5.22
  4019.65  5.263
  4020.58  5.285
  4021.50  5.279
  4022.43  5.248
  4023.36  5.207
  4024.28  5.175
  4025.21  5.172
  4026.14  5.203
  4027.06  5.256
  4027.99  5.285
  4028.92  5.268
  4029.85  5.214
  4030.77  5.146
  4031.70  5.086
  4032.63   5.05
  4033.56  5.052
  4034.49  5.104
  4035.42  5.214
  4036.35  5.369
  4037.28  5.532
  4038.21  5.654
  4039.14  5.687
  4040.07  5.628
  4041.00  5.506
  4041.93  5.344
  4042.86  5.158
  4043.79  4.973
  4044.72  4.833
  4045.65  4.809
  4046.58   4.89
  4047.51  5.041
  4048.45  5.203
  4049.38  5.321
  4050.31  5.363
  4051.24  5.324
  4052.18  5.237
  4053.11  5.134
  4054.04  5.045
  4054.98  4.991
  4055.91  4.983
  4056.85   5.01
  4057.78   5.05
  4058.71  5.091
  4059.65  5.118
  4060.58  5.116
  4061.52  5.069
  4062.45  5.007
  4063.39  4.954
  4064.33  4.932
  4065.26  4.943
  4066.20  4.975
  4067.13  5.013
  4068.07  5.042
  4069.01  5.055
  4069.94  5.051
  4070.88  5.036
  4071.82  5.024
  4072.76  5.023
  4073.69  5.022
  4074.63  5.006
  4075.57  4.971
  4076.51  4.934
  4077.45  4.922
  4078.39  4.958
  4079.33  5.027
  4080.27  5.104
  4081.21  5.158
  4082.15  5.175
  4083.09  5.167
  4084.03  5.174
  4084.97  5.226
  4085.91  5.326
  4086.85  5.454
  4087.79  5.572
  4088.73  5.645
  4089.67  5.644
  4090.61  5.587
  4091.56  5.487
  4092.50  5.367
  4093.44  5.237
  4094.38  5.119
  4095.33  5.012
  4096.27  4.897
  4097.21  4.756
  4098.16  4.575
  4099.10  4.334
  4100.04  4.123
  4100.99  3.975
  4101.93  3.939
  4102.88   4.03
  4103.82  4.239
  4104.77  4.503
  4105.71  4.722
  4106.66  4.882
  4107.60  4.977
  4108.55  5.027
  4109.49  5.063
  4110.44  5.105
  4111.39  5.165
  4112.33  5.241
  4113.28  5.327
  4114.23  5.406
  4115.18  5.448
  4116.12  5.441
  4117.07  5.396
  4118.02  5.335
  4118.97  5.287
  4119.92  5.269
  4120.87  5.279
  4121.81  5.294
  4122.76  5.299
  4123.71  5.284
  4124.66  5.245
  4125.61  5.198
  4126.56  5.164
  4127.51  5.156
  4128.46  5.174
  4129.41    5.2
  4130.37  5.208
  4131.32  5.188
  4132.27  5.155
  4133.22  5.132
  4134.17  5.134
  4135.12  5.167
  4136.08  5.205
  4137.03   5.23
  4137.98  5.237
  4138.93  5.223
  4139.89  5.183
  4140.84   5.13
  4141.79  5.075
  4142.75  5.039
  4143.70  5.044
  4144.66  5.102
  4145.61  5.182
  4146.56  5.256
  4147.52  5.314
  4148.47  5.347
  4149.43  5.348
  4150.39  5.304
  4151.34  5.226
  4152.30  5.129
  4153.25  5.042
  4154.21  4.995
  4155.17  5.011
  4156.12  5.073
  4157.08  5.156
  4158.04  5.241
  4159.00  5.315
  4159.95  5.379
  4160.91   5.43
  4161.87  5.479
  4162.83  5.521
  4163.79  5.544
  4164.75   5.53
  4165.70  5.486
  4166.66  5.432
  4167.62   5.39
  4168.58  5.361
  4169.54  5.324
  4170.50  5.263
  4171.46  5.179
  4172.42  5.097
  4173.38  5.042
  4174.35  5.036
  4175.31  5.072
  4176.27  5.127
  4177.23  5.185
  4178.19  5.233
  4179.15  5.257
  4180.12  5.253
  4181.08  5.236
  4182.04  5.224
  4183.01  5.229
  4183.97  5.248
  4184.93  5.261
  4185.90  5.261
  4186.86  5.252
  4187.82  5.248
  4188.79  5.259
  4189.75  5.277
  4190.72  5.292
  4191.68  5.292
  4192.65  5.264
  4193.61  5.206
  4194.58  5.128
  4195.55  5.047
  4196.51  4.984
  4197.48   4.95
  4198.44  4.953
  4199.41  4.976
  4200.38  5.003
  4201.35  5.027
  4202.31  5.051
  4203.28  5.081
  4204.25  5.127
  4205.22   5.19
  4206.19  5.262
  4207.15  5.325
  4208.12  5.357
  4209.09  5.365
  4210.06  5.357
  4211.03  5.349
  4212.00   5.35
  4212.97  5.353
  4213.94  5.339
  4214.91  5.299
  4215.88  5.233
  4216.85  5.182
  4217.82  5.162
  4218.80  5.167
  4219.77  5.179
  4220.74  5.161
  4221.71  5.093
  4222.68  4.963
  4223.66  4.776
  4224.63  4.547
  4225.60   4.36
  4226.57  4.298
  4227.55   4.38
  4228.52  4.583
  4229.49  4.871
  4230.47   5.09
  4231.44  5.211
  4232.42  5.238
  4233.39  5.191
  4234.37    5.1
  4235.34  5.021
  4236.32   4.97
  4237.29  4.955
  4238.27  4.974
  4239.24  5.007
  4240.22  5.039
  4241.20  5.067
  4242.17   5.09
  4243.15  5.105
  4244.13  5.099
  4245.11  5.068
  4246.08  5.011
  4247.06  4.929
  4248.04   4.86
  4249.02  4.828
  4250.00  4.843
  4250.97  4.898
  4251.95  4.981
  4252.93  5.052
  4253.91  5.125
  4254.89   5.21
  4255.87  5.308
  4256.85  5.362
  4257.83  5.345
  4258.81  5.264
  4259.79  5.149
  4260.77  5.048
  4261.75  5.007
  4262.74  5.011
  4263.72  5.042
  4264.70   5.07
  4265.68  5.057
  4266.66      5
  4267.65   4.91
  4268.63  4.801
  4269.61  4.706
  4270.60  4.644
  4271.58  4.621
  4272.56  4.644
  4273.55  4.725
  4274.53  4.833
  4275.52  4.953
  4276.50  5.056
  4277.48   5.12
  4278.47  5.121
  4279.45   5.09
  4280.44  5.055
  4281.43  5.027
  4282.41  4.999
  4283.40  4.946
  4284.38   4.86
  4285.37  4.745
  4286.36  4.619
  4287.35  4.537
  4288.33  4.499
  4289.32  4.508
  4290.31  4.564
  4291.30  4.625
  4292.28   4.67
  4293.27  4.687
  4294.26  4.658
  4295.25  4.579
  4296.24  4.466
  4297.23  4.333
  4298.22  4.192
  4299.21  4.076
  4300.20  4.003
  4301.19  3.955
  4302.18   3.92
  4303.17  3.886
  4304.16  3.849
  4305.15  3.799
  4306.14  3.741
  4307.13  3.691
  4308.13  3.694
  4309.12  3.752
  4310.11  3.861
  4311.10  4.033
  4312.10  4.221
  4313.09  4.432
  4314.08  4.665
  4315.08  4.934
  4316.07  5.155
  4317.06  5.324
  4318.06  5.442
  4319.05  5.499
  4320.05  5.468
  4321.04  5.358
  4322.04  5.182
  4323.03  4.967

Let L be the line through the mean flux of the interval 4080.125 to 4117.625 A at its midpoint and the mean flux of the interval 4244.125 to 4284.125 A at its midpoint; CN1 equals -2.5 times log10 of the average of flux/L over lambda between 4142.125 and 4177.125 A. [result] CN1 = -0.048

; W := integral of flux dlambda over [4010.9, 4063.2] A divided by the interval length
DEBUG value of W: 5.18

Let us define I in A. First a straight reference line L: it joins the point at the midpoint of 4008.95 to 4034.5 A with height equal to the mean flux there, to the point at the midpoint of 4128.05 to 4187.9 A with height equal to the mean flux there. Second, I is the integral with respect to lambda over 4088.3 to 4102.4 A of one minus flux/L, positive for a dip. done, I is 0.8 A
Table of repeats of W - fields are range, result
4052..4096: 5.13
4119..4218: 5.22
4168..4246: 5.11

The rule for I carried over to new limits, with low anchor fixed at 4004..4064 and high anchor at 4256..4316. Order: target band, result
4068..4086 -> 0.0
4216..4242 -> -1.2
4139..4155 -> -0.8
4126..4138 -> -0.6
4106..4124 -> -0.9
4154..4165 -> -0.9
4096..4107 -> 1.3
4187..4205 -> -1.2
